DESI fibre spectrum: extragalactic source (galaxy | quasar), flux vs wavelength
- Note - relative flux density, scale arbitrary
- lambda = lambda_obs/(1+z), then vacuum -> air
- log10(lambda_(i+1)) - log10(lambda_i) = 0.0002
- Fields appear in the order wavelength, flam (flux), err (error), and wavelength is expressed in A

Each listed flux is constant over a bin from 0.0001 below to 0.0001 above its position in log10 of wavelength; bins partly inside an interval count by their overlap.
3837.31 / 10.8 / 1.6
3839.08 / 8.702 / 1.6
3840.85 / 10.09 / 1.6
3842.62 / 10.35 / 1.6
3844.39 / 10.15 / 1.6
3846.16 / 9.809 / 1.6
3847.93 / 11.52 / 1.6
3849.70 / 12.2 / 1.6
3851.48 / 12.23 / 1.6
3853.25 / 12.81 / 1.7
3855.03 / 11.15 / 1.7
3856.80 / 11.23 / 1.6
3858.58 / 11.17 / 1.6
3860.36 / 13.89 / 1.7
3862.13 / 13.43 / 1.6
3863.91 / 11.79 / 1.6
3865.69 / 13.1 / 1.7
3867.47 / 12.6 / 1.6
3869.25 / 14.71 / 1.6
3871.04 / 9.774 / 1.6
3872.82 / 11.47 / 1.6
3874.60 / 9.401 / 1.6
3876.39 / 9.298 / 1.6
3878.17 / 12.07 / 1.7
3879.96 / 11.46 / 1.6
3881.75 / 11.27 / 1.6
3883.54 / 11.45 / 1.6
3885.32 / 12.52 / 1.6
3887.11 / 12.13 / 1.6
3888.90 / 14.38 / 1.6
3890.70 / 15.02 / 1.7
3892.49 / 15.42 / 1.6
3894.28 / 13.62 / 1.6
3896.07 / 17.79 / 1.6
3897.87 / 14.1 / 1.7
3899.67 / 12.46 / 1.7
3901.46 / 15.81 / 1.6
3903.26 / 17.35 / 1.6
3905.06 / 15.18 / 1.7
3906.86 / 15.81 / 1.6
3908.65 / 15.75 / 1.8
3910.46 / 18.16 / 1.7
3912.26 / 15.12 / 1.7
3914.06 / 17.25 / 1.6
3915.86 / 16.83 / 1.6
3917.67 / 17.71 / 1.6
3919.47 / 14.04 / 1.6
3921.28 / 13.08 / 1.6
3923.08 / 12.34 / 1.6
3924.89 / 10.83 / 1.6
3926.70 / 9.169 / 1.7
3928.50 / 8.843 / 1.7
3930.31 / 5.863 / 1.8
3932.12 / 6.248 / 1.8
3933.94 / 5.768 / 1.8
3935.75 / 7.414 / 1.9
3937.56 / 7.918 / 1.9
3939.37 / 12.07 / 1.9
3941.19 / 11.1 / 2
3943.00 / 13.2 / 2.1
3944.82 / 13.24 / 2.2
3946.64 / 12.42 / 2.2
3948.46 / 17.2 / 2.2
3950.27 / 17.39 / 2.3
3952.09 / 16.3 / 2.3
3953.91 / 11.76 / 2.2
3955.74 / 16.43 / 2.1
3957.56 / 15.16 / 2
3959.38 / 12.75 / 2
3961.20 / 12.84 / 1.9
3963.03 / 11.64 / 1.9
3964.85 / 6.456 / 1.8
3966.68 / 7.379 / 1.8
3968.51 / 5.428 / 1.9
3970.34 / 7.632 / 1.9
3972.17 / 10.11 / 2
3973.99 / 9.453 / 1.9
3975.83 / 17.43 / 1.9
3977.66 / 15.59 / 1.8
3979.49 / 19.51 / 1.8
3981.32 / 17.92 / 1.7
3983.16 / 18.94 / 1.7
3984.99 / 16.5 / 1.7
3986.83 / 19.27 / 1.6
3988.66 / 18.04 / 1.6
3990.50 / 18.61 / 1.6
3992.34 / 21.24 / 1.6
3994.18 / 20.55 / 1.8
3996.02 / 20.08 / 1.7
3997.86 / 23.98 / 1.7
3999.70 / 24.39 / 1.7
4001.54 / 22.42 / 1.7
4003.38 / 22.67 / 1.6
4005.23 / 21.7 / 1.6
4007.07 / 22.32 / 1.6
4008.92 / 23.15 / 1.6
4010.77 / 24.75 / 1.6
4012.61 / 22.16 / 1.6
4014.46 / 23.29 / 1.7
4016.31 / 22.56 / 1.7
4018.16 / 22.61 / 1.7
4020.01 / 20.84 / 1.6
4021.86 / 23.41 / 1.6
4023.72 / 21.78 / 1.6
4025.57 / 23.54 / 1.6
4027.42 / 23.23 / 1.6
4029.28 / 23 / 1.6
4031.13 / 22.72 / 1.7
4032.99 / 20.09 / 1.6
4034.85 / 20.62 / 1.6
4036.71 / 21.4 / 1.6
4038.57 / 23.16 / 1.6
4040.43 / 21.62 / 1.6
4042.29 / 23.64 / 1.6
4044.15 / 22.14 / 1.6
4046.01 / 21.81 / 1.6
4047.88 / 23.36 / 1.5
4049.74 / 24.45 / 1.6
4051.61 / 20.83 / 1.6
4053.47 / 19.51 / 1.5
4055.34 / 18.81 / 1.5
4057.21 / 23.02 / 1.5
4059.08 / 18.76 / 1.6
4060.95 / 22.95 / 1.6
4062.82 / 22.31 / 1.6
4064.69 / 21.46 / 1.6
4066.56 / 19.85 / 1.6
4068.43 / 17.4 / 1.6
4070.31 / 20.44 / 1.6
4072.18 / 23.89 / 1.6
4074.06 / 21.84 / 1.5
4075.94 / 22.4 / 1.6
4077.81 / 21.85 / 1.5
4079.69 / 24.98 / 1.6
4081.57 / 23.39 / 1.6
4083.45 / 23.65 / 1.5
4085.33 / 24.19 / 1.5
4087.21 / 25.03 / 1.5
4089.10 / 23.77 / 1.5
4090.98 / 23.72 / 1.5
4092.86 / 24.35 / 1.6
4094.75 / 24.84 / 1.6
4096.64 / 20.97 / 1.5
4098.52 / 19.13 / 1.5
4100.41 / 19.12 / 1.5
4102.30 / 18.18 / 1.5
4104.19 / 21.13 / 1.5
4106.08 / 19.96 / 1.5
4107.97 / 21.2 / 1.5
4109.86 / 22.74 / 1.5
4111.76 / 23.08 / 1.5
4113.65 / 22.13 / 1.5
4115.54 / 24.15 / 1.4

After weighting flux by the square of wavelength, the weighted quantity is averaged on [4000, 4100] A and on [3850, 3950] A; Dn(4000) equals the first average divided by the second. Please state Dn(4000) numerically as 1.9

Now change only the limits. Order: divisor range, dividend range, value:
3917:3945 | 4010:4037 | 2.25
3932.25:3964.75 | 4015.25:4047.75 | 1.88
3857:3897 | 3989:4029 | 1.89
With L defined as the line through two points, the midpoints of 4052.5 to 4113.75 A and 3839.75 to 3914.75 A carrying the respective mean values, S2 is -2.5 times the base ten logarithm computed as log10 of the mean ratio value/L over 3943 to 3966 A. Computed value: 0.199 mag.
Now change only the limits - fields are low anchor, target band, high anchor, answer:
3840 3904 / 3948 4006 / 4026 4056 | 0.15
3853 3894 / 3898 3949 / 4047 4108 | 0.14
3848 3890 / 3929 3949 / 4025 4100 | 0.49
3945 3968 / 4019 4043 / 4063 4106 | -0.21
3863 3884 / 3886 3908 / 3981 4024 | -0.12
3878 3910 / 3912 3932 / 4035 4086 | 0.23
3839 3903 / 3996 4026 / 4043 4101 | -0.19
